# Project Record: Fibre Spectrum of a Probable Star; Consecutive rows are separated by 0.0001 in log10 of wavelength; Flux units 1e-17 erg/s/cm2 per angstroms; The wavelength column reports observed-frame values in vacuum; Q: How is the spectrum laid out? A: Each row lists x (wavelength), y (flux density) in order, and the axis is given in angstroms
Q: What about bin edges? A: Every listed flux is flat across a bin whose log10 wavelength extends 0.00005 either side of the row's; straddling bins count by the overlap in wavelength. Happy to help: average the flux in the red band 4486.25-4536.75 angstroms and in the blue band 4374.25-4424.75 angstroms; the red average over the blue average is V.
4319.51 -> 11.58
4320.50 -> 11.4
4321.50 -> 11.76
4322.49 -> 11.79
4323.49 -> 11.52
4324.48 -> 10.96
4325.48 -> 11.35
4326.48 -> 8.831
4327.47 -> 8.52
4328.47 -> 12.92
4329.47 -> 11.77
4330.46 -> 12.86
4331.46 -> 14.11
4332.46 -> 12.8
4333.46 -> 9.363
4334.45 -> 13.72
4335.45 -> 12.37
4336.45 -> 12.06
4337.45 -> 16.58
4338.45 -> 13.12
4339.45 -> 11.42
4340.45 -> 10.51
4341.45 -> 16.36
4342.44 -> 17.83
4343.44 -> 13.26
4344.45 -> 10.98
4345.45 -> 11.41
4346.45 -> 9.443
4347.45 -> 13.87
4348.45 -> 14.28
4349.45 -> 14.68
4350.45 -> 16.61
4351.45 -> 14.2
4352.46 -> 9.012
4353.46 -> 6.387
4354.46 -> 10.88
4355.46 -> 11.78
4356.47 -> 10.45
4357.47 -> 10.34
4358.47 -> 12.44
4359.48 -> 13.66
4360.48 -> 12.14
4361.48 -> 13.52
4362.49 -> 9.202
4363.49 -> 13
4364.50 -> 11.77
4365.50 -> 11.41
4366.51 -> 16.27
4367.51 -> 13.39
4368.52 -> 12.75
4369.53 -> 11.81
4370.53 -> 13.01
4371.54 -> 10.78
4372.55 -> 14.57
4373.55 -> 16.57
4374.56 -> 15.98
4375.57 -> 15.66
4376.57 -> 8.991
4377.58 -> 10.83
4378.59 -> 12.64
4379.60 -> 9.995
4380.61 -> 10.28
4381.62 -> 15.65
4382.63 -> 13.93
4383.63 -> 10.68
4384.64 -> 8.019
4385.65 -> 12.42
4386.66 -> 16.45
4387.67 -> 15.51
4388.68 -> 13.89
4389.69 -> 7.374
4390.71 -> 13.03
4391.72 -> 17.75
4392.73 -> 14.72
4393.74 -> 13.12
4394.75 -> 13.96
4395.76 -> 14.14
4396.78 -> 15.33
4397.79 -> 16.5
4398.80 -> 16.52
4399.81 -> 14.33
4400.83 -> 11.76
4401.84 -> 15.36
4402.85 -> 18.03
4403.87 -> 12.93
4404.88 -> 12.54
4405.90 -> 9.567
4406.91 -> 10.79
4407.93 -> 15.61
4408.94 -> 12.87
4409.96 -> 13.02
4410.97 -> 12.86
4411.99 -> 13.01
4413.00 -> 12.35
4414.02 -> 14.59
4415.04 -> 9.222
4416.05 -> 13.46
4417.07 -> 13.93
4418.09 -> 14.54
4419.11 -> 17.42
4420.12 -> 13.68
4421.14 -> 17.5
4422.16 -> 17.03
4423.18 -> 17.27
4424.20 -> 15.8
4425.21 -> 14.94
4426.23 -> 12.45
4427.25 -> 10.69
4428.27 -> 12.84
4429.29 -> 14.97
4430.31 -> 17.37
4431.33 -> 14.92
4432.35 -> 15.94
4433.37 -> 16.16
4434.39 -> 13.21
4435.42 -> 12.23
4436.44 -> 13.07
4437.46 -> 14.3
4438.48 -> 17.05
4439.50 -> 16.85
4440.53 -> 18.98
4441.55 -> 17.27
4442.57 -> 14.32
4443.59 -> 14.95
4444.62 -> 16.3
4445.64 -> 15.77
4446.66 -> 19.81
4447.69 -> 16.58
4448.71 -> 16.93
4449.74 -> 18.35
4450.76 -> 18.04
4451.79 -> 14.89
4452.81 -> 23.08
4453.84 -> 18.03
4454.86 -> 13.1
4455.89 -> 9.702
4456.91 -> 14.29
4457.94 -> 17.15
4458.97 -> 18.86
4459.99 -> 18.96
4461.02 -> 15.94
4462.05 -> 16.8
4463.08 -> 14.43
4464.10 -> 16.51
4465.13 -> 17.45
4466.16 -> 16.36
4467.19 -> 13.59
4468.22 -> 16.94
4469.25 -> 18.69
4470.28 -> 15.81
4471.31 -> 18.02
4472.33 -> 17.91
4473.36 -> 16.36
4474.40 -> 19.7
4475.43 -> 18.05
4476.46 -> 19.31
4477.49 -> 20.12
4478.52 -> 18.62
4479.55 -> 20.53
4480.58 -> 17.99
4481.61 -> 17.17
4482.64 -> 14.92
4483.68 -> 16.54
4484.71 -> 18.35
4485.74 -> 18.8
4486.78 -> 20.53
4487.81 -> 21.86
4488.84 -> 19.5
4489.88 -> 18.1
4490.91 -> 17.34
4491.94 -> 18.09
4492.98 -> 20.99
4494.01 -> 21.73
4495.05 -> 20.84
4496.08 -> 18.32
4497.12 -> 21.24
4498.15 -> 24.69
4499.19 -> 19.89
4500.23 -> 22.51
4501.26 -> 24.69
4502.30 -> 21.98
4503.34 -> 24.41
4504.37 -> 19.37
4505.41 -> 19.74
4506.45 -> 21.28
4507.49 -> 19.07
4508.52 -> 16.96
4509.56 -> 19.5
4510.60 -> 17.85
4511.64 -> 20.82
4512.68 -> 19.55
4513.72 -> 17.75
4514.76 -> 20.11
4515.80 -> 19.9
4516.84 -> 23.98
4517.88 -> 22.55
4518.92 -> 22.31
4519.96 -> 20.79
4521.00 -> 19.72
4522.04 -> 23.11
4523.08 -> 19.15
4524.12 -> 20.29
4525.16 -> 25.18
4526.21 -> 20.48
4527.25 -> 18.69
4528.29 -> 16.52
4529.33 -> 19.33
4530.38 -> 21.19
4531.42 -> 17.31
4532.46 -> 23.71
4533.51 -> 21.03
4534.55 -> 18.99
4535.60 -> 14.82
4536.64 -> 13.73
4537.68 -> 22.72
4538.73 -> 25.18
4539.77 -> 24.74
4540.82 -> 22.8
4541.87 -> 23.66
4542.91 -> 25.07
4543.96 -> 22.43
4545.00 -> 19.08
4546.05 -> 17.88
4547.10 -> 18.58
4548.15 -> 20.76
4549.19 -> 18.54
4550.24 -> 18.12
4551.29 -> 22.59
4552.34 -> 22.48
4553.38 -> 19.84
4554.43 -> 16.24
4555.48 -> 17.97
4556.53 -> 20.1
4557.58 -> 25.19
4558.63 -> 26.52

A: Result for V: 1.49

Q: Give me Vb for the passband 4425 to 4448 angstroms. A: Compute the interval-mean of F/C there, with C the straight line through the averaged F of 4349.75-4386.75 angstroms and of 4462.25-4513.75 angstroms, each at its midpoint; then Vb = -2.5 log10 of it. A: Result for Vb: 0.06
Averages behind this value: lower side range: 12.3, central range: 15.2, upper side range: 19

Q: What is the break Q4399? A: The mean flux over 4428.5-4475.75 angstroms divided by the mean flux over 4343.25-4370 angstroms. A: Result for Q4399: 1.34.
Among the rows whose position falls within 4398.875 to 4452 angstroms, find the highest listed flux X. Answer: 19.81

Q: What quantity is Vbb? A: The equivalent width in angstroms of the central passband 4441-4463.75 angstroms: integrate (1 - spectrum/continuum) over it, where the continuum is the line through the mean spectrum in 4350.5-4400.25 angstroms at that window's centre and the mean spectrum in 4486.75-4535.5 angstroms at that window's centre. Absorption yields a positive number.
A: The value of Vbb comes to 0.81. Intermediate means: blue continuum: 12.8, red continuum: 20.4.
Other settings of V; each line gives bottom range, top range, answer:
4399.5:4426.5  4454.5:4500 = 1.29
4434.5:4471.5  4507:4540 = 1.24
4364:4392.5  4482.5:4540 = 1.57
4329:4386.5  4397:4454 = 1.20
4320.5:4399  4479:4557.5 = 1.60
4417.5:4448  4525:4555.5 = 1.31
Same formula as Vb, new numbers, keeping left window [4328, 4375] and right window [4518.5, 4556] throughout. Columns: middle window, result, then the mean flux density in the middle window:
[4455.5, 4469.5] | 0.078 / 16.1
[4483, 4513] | -0.075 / 20.1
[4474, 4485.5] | -0.017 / 18.3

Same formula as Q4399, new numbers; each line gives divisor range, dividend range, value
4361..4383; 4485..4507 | 1.62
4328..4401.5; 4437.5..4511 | 1.41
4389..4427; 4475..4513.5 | 1.41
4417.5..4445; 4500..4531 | 1.35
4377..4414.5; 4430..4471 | 1.22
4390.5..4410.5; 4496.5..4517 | 1.47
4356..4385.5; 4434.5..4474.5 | 1.32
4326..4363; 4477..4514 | 1.61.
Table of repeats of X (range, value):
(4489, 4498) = 21.73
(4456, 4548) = 25.18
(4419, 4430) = 17.5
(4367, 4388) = 16.57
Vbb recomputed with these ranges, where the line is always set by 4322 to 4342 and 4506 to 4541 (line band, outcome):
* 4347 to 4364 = 1.31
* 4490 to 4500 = -0.64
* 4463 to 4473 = 0.72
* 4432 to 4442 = 0.69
